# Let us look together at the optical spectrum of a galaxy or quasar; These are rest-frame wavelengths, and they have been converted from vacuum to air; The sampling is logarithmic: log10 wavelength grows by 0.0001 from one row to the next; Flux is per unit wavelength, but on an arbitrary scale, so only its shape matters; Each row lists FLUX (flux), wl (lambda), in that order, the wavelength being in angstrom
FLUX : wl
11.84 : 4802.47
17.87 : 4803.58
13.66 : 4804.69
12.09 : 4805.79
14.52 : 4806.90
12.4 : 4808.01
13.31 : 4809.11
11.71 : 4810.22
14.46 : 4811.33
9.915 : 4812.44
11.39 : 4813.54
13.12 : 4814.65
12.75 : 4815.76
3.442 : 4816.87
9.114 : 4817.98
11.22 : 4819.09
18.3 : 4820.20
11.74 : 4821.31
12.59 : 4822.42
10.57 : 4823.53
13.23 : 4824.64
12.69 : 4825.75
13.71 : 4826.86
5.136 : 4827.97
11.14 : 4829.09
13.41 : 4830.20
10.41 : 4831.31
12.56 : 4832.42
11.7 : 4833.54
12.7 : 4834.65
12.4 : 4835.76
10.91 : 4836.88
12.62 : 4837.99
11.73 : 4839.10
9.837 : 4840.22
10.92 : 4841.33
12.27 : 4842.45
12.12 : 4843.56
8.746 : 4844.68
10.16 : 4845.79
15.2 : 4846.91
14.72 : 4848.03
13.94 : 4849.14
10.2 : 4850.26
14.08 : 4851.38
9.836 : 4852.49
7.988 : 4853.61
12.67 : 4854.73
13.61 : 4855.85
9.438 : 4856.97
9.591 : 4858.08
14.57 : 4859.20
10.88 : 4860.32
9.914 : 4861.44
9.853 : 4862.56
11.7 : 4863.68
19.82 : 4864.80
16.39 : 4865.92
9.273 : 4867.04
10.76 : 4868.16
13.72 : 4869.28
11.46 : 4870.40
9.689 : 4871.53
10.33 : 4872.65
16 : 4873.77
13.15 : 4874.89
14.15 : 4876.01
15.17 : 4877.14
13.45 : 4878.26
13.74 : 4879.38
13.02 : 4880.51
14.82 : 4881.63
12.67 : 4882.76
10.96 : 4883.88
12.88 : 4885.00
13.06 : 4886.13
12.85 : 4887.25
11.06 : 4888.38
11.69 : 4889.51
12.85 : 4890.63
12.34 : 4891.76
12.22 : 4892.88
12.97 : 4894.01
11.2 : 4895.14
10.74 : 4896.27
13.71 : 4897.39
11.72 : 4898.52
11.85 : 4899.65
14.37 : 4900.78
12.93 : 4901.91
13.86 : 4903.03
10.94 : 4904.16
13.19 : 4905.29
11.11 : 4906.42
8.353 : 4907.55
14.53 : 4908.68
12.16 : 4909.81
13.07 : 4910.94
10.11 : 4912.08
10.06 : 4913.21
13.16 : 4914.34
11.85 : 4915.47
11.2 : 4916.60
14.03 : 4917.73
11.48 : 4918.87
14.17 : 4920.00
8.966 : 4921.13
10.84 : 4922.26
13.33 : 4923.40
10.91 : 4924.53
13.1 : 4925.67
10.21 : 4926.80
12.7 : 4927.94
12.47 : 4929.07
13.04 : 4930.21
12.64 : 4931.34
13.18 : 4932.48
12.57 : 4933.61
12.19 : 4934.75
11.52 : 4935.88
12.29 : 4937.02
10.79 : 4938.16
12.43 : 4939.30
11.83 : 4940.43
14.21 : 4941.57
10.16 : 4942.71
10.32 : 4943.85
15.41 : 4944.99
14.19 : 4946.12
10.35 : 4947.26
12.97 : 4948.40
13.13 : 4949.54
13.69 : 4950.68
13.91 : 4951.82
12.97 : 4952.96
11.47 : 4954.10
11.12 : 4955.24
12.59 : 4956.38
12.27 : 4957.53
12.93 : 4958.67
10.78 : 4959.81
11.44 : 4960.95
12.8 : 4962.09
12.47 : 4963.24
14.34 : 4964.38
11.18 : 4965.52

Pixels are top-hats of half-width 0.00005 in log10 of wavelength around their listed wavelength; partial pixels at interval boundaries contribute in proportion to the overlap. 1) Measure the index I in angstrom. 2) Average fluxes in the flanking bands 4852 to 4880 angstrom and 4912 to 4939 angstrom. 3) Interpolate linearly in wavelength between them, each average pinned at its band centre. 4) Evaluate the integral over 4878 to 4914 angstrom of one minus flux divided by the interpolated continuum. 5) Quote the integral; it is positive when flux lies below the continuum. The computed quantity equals -0.54 angstrom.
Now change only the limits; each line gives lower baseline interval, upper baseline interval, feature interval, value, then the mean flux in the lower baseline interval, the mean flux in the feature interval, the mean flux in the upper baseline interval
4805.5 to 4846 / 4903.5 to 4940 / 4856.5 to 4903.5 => -2.9 angstrom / 11.7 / 12.5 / 12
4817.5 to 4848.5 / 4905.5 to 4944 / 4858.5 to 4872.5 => -0.4 angstrom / 11.8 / 12.2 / 11.9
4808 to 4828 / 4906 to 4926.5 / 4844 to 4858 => 0.2 angstrom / 11.8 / 11.6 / 11.8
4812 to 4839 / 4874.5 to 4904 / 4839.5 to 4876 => 0.6 angstrom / 11.5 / 12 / 12.8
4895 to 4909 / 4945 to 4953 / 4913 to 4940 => 1.4 angstrom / 12.2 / 12.1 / 13.2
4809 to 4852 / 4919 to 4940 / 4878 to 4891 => -0.9 angstrom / 11.8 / 12.7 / 12.1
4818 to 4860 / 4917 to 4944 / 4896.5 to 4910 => -0.4 angstrom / 11.8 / 12.4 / 12.1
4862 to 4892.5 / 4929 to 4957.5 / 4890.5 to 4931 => 1.8 angstrom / 12.8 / 12.1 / 12.5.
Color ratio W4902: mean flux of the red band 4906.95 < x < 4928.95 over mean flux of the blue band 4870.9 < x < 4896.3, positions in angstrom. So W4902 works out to 0.93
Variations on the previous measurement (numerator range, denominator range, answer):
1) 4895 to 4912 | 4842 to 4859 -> 1.04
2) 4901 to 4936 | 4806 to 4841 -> 1.03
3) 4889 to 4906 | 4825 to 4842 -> 1.08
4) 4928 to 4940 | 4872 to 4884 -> 0.92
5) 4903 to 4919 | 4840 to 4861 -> 1.02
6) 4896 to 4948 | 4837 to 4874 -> 1.02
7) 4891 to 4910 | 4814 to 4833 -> 1.07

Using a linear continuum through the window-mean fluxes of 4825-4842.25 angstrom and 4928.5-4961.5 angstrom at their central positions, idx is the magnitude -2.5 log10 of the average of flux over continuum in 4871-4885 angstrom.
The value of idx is -0.11 mag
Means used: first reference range 11.5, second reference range 12.4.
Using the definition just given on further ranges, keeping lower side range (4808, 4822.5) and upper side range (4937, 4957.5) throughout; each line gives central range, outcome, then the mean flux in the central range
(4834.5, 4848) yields 0.017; 11.7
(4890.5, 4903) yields -0.028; 12.5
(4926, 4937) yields 0.004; 12.3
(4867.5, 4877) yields -0.038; 12.5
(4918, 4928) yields 0.050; 11.8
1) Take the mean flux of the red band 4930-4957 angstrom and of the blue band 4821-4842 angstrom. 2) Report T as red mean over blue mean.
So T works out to 1.1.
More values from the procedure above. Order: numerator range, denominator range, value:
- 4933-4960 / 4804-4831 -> 1.04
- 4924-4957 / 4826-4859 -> 1.07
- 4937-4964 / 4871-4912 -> 0.99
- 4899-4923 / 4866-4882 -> 0.93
